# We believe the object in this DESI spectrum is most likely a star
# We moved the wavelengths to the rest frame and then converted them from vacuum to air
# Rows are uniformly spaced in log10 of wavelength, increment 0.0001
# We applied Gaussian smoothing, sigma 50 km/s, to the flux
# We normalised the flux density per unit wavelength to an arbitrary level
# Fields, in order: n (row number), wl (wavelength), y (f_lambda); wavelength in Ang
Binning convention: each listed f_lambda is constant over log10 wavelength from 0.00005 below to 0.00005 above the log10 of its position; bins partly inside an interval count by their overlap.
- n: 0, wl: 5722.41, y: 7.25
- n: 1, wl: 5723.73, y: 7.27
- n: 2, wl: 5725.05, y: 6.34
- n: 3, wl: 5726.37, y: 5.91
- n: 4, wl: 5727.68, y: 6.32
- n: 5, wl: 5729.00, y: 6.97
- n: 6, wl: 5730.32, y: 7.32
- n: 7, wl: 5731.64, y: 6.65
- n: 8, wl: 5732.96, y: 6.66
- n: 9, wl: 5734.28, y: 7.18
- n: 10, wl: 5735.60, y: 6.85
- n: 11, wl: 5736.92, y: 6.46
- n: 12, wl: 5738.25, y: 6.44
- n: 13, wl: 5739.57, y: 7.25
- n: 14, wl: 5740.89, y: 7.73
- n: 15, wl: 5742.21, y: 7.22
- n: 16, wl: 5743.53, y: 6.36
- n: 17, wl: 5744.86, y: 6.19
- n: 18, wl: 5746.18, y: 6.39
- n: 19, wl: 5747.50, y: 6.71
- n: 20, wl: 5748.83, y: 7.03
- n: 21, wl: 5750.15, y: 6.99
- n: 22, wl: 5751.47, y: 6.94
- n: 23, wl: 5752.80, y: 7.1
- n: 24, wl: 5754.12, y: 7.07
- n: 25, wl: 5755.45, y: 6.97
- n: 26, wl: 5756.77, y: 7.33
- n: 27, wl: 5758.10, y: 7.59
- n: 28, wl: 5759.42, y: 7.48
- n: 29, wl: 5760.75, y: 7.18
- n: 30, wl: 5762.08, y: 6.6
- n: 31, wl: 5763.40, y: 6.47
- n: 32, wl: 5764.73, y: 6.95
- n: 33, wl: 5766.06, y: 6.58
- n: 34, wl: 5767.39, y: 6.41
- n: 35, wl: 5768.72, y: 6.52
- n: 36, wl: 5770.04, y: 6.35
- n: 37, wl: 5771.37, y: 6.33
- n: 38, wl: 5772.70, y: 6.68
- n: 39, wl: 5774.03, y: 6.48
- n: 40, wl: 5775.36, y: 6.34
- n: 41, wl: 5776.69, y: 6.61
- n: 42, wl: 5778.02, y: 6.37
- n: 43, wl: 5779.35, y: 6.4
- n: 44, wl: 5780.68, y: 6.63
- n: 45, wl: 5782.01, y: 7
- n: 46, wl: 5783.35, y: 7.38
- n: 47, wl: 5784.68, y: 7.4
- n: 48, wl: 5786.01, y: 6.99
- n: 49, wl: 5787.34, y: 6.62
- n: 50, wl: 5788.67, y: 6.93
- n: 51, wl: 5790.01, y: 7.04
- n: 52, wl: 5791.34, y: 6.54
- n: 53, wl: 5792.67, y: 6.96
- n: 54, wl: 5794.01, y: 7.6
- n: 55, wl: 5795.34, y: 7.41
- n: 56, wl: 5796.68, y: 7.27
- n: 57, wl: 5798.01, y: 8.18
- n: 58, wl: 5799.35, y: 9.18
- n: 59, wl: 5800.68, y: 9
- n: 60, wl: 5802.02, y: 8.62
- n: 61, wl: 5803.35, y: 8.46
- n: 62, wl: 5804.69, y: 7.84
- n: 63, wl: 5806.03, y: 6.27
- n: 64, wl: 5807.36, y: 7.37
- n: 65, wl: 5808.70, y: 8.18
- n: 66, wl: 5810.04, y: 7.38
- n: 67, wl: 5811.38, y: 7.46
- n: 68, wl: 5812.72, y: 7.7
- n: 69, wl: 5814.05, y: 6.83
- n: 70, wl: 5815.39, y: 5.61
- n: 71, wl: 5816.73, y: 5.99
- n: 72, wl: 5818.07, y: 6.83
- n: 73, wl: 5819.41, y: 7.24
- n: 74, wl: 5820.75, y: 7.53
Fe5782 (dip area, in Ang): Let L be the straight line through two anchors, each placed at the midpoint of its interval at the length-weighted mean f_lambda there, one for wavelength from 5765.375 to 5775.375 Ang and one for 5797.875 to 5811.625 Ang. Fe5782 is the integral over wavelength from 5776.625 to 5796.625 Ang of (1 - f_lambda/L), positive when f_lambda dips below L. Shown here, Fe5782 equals 0.69 Ang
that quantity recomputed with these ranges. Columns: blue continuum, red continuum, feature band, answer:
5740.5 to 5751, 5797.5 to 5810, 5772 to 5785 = 1.4 Ang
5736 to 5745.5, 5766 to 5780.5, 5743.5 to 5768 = -0.8 Ang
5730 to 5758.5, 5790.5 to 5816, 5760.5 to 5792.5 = 2.5 Ang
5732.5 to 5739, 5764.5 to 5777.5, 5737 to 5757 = -0.7 Ang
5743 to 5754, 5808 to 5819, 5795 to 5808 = -1.9 Ang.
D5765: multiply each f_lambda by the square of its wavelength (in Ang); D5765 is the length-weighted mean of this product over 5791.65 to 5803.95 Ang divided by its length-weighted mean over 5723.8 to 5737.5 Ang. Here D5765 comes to 1.23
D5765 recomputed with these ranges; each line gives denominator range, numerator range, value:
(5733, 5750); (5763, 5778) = 0.97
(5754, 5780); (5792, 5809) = 1.18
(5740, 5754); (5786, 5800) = 1.09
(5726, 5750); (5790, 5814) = 1.16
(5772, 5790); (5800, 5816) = 1.13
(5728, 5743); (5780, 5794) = 1.02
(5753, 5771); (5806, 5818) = 1.04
